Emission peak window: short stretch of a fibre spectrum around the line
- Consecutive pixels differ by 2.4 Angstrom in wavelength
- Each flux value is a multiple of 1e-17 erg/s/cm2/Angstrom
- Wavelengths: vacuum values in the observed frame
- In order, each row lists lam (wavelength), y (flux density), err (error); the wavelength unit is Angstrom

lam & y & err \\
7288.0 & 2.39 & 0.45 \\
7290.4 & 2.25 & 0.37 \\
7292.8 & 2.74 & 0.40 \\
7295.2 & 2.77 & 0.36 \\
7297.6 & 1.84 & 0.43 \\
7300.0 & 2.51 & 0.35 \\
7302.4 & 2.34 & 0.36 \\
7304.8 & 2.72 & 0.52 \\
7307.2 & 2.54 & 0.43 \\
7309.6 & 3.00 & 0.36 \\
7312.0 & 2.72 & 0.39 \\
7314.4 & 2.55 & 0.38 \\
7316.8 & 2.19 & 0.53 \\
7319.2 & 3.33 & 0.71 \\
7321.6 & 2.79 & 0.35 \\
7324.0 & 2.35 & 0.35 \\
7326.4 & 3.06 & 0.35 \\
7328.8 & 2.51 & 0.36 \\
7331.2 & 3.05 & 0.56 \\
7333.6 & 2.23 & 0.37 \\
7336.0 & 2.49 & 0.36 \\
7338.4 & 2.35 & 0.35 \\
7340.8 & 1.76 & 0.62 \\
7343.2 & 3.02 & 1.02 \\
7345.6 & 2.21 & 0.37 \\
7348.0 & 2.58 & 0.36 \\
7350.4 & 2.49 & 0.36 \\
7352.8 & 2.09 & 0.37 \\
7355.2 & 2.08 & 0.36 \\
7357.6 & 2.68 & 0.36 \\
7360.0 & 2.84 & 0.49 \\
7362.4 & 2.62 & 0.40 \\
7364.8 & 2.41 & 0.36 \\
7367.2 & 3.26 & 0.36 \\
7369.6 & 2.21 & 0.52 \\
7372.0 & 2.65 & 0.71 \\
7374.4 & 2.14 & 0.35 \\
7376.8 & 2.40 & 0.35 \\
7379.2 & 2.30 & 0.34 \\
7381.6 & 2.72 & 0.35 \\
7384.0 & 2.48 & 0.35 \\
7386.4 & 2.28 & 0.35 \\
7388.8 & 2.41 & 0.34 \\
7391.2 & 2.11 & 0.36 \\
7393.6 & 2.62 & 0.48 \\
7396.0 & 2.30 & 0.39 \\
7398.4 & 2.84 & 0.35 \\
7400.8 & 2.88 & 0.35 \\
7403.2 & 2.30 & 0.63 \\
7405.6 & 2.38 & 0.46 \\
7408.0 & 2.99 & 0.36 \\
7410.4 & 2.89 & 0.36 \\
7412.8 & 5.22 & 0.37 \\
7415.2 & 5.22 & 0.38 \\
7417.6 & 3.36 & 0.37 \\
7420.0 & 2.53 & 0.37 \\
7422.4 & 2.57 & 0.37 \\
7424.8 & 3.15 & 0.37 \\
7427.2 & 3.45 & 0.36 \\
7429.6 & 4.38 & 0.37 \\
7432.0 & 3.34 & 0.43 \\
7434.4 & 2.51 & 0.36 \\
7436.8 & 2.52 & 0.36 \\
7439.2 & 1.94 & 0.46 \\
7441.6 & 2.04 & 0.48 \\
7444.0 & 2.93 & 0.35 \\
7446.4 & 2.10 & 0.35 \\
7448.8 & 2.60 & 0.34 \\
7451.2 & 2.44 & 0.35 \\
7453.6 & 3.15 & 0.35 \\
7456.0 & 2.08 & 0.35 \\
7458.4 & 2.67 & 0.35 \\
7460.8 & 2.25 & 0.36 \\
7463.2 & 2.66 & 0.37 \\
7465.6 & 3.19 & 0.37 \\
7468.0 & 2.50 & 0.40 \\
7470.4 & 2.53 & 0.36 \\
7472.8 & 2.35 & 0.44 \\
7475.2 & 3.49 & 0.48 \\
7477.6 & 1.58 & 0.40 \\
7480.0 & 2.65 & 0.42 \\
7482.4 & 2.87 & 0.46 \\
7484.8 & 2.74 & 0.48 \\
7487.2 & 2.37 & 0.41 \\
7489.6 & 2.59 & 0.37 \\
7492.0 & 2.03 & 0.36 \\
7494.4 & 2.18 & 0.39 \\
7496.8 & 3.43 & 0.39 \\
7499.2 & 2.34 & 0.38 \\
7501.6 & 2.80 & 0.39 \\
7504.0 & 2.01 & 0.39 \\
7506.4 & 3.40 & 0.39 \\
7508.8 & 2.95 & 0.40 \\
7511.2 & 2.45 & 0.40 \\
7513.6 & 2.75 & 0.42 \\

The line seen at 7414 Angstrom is [S II]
